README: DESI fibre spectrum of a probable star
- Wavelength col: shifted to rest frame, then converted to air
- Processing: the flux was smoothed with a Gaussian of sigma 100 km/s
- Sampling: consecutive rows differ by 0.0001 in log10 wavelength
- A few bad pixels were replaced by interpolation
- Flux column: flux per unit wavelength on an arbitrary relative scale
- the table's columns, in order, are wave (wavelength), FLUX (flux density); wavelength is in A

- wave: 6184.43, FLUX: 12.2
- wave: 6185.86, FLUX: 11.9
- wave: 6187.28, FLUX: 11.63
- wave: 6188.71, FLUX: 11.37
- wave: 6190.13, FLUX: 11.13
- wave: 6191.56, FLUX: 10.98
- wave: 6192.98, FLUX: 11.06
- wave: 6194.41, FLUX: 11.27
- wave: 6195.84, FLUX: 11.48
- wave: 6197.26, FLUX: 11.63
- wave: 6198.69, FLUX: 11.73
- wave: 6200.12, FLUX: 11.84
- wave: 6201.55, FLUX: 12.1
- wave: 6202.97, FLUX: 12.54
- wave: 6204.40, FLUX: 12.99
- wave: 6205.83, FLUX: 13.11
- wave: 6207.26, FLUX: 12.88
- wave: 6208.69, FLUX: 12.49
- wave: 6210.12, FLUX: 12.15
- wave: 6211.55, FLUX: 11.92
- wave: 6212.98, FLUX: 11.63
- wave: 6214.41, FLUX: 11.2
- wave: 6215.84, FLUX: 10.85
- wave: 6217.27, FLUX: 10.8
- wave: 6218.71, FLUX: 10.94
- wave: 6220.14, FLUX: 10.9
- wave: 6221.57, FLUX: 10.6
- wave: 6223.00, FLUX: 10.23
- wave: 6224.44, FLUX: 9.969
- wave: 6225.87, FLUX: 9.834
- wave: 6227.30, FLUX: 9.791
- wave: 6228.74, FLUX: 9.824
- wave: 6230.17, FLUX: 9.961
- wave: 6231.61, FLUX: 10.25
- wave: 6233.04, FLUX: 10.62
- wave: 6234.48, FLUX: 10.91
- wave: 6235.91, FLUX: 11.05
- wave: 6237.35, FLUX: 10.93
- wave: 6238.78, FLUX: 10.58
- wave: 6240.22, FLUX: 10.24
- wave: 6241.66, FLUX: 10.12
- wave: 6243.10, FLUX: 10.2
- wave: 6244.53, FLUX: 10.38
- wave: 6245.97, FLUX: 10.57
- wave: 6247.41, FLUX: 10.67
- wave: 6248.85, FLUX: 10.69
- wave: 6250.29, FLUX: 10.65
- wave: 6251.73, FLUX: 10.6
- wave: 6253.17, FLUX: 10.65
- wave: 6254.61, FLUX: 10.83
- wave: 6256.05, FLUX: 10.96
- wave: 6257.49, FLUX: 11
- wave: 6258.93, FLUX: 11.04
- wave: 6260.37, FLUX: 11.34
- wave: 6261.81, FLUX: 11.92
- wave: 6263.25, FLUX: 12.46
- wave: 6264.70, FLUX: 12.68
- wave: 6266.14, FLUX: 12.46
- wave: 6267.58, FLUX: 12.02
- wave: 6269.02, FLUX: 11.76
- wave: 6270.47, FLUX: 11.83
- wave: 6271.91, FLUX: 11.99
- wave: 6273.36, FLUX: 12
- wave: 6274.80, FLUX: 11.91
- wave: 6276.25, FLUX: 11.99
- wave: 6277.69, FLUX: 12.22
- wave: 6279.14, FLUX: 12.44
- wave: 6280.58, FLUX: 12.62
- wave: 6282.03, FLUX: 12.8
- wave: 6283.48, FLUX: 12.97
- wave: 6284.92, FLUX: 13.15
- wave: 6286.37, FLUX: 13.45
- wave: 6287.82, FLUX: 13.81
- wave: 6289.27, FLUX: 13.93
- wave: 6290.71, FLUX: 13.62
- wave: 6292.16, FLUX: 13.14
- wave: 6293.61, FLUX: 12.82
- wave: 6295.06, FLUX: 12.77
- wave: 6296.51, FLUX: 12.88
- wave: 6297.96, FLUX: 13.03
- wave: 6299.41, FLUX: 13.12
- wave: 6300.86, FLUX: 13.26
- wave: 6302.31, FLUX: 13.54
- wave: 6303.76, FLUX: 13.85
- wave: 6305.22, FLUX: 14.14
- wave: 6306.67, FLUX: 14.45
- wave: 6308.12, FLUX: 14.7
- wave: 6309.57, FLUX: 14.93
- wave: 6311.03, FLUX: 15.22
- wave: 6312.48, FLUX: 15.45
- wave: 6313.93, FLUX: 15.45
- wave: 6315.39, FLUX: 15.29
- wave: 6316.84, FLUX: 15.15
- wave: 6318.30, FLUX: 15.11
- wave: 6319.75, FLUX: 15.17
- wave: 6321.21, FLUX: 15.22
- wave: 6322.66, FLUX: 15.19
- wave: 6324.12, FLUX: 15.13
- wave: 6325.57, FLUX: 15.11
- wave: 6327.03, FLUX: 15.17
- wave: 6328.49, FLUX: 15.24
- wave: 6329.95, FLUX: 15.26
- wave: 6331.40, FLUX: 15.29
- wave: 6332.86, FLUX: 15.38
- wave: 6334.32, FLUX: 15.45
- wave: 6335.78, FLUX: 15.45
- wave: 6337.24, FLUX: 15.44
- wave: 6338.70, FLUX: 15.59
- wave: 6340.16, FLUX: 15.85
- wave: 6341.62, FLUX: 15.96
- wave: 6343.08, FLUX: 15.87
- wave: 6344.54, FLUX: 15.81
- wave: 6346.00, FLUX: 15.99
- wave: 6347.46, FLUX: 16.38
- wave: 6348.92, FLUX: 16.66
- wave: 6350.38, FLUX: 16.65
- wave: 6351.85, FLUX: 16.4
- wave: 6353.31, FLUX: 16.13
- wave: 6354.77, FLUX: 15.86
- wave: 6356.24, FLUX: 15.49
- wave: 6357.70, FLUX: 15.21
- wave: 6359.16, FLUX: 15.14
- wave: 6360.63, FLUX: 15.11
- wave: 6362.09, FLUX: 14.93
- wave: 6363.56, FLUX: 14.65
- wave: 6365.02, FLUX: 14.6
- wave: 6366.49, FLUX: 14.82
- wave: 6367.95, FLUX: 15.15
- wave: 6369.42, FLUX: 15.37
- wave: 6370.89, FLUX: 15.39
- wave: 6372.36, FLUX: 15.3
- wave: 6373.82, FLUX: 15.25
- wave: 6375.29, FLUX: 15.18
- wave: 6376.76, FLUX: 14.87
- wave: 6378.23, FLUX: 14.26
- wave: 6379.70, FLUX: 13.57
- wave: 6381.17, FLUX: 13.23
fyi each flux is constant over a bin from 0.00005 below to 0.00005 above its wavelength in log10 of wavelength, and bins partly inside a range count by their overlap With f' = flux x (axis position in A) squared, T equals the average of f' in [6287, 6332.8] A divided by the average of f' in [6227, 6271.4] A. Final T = 1.3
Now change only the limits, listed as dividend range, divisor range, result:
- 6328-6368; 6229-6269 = 1.47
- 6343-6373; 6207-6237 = 1.50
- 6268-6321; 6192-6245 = 1.25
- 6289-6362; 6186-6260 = 1.40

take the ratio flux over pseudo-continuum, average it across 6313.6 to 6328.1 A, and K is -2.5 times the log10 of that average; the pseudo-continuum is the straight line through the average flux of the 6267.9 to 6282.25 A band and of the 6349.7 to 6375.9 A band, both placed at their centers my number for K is -0.10 mag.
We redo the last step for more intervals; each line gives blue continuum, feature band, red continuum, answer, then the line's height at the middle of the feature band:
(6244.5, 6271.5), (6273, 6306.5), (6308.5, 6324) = 0.03 mag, 13.4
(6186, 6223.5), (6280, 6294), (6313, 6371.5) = 0.05 mag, 13.9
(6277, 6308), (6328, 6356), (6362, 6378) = -0.10 mag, 14.4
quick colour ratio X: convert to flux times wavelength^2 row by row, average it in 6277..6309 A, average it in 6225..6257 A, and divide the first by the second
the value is 1.29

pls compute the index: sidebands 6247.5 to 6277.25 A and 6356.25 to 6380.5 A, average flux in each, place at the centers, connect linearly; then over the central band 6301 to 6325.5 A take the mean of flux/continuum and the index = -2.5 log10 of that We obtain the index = -0.13 mag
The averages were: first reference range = 11.5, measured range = 14.8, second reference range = 14.9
